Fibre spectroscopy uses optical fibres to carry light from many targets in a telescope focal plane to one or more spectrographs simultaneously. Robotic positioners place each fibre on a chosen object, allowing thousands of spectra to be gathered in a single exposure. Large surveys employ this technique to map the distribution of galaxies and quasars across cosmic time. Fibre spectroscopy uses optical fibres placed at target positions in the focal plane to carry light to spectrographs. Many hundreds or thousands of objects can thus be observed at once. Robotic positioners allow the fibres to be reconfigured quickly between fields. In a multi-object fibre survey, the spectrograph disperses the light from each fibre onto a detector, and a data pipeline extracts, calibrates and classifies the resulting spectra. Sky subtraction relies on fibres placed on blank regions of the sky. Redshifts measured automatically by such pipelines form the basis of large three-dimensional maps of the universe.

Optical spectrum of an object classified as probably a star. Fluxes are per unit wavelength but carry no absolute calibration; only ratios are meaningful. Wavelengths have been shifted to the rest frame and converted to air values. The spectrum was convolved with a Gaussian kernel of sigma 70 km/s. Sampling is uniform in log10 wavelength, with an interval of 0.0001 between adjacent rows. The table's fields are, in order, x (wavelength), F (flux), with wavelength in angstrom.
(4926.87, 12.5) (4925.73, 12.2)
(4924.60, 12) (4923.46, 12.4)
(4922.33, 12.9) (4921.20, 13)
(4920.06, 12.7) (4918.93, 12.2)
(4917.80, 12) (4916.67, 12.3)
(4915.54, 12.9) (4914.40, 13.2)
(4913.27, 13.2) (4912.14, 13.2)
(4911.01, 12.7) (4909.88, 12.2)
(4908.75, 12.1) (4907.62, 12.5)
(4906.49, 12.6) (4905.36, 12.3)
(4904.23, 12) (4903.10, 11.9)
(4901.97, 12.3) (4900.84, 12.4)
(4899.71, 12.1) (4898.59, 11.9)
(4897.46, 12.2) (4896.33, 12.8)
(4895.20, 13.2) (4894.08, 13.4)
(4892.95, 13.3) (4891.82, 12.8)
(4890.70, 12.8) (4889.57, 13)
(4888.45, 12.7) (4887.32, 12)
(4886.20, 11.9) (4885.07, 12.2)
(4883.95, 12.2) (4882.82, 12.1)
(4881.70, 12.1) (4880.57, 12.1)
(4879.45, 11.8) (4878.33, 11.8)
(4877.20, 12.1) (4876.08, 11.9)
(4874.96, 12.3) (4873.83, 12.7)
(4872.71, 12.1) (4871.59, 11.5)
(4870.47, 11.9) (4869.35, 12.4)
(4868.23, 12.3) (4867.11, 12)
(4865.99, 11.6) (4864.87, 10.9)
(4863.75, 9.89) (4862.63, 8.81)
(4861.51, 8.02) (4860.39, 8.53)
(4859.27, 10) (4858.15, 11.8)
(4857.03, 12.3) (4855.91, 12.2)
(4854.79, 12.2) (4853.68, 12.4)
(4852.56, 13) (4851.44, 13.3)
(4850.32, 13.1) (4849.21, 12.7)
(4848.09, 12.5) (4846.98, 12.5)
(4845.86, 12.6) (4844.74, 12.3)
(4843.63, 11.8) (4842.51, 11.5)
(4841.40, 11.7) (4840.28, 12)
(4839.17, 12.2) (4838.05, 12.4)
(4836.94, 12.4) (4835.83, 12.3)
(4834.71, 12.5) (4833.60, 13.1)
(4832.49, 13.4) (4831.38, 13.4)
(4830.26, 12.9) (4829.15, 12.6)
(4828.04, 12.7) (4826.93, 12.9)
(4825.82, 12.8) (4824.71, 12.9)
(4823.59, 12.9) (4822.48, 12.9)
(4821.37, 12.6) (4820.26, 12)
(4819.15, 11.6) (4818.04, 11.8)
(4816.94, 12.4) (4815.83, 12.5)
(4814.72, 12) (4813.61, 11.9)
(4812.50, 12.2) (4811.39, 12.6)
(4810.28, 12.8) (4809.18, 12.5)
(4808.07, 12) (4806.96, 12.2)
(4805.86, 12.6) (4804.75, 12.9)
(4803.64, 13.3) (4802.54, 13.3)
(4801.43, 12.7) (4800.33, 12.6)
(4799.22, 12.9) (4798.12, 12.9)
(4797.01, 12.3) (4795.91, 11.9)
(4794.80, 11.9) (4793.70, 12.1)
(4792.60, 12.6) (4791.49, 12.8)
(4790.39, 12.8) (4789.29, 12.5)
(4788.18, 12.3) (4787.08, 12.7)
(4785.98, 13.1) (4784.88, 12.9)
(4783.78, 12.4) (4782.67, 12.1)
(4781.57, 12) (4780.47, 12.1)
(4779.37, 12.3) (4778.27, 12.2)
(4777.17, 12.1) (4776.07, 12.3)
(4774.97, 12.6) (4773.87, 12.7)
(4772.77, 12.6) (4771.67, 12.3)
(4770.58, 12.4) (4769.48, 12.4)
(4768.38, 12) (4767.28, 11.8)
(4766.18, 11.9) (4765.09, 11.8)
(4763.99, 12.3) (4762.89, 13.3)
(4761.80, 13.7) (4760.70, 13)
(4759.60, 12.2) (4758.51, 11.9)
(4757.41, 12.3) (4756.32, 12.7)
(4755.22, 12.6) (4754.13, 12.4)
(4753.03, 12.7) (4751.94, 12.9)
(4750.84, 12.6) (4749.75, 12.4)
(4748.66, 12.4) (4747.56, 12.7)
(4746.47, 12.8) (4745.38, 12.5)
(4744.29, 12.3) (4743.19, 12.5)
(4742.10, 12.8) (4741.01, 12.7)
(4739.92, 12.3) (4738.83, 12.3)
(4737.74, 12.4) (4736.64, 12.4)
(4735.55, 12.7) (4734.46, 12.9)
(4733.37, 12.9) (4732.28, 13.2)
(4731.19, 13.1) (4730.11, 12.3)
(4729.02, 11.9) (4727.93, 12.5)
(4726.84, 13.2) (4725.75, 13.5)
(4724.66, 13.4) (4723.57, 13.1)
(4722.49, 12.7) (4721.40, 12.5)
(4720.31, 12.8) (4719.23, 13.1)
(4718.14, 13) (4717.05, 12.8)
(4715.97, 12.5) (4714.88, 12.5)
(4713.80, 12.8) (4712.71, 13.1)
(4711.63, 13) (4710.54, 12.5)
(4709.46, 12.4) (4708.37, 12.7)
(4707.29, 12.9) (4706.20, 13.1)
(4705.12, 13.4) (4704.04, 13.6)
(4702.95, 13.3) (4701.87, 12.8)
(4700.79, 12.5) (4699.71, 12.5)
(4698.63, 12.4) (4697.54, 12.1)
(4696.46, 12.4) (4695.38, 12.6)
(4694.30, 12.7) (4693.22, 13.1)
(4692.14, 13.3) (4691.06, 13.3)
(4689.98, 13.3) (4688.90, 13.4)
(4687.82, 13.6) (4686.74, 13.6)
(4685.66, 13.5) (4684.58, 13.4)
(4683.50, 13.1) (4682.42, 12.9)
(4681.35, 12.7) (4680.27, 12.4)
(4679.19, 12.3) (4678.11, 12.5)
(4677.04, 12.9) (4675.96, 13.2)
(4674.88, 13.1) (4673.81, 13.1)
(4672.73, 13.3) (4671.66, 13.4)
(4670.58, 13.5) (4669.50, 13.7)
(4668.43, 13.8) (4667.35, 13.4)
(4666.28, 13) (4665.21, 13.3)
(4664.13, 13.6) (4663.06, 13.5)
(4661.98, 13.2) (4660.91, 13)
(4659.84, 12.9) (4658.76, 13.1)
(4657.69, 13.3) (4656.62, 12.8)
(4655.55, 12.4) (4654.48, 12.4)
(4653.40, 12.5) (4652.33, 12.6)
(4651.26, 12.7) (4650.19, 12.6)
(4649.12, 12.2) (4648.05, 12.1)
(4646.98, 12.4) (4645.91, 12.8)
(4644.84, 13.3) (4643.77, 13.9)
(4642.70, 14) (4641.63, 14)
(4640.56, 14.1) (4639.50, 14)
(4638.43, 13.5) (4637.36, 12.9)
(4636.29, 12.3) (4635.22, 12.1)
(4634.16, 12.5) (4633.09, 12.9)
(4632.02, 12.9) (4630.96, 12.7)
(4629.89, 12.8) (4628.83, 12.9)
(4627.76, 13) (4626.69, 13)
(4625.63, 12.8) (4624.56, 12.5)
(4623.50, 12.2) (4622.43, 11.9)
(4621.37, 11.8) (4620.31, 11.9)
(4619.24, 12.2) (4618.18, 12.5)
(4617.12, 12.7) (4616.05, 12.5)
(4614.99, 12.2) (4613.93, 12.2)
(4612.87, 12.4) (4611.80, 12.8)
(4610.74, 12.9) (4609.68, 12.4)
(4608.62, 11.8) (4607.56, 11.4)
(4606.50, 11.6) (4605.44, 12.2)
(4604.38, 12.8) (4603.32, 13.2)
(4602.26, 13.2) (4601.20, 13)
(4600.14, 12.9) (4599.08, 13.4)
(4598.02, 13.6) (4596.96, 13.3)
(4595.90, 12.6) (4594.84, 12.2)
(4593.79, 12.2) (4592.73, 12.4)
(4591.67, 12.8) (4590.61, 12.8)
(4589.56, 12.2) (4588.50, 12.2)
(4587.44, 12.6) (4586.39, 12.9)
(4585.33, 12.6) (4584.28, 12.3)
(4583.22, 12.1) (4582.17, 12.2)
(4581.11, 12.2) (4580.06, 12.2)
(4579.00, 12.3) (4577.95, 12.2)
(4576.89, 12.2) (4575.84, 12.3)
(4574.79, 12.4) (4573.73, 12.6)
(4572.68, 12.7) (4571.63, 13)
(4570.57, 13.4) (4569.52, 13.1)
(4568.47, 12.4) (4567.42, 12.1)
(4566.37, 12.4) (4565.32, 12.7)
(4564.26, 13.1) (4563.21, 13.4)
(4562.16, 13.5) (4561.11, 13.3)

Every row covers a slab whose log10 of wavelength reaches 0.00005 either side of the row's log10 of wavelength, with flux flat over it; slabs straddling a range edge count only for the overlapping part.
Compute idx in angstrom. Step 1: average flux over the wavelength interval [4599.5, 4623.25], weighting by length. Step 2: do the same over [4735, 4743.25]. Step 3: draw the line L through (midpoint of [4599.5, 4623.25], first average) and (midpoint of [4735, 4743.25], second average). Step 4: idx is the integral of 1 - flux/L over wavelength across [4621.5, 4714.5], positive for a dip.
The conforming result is -3.9 angstrom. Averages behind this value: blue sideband 12.4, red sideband 12.5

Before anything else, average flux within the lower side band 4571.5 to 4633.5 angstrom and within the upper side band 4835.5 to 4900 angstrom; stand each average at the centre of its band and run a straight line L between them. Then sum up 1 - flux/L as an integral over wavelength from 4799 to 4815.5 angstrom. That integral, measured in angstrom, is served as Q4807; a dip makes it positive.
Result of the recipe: -0.59 angstrom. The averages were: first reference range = 12.5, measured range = 12.6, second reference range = 12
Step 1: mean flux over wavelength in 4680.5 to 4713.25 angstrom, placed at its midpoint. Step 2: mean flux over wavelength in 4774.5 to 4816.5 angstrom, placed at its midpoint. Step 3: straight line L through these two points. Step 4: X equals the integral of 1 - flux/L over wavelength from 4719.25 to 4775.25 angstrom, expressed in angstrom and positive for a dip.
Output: 0.5 angstrom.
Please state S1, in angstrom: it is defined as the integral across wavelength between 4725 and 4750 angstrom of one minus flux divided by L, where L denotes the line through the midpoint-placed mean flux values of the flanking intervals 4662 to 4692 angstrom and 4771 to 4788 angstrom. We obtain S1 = 0.2 angstrom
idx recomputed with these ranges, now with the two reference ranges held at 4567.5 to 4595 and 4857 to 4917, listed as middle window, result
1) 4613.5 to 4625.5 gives 0.2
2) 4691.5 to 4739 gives -2.0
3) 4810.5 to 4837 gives -1.0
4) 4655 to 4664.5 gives -0.6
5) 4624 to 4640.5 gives -0.6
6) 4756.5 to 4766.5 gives -0.2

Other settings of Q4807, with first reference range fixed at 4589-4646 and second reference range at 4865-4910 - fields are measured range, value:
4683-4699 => -0.58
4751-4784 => 0.19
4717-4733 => -0.42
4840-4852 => -0.03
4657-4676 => -0.99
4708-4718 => -0.12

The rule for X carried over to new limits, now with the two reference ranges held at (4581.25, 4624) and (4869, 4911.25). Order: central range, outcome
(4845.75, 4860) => 0.0 angstrom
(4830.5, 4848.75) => -0.1 angstrom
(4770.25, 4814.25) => -0.4 angstrom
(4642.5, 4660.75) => -0.5 angstrom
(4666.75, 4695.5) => -1.7 angstrom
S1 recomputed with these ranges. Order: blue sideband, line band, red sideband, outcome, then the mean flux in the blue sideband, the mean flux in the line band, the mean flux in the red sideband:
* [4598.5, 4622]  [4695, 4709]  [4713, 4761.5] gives -0.20 angstrom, 12.5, 12.8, 12.7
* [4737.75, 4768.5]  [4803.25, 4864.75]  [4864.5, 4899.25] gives 1.00 angstrom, 12.5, 12.2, 12.3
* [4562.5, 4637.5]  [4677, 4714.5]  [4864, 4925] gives -1.30 angstrom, 12.6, 12.9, 12.3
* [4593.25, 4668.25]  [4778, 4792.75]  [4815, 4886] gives -0.25 angstrom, 12.8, 12.5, 12.1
